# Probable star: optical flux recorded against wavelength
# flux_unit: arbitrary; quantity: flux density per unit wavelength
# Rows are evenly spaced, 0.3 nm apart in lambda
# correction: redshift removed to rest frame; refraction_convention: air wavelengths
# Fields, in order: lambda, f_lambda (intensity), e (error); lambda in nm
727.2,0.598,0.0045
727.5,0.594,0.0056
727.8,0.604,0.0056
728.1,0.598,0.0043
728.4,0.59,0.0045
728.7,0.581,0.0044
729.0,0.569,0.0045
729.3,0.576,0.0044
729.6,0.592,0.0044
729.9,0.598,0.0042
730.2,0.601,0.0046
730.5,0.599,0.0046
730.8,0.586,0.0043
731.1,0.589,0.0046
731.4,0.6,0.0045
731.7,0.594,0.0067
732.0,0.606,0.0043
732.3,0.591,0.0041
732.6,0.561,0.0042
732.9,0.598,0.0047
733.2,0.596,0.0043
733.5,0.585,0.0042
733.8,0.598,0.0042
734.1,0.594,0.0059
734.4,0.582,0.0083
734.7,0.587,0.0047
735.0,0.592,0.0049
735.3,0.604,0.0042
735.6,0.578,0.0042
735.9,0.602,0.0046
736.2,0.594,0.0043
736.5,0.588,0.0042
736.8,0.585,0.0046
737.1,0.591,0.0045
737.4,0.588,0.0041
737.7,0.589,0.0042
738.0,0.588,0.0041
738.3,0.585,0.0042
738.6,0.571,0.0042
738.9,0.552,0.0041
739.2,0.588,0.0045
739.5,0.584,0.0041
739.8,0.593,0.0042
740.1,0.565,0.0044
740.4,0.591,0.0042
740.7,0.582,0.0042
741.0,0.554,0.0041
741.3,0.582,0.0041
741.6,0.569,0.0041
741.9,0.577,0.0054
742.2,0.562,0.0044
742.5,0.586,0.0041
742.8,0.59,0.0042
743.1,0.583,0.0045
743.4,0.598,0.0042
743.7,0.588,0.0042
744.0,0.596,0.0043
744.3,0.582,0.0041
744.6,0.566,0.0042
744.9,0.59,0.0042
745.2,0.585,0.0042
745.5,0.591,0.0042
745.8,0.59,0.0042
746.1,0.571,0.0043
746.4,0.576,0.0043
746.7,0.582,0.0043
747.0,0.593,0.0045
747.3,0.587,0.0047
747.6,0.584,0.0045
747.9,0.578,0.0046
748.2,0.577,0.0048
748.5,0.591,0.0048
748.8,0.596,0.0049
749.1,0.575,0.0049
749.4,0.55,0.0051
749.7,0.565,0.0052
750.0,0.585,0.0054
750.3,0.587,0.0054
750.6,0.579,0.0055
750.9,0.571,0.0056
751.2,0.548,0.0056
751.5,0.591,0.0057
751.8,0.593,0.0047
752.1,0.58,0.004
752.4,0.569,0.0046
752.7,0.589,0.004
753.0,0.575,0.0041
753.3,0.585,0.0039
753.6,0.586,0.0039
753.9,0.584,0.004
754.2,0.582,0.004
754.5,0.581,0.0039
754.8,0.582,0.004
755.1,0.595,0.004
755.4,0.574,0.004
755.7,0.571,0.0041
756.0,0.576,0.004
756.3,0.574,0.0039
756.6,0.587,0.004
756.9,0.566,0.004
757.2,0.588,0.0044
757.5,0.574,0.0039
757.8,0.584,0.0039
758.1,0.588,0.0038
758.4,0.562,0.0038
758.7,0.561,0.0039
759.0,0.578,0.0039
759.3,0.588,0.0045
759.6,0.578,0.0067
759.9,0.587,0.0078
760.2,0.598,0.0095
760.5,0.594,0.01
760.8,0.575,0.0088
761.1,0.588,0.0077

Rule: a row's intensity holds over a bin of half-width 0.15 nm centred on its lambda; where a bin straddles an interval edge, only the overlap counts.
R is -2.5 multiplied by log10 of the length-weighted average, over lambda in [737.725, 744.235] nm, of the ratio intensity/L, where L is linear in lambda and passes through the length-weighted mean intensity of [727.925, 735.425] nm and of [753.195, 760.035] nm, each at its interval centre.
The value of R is 0.01 mag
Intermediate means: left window 0.591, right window 0.58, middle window 0.58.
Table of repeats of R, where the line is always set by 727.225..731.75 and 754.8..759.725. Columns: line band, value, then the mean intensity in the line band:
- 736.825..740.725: 0.009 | 0.582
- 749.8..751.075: 0.004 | 0.579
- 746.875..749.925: 0.005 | 0.58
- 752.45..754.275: -0.006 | 0.583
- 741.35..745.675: 0.003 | 0.583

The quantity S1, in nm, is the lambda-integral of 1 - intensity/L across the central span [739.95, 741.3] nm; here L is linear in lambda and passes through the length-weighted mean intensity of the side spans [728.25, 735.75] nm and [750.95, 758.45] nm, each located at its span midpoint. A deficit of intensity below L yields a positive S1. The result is 0.03 nm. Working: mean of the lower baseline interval 0.59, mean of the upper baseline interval 0.579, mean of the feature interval 0.574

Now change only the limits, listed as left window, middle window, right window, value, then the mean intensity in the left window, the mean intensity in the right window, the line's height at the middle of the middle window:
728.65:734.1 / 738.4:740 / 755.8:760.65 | 0.027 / 0.59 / 0.58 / 0.587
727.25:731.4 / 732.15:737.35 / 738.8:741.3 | -0.052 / 0.591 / 0.577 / 0.584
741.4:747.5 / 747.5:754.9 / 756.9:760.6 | 0.035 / 0.583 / 0.581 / 0.582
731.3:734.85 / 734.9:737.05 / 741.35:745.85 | -0.011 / 0.591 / 0.583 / 0.589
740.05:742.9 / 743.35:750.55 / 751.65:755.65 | -0.044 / 0.576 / 0.582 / 0.579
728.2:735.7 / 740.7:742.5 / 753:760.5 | 0.046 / 0.59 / 0.581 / 0.586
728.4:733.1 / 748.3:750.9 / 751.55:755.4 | 0.028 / 0.589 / 0.583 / 0.584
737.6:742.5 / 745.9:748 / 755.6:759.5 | -0.018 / 0.577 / 0.577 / 0.577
